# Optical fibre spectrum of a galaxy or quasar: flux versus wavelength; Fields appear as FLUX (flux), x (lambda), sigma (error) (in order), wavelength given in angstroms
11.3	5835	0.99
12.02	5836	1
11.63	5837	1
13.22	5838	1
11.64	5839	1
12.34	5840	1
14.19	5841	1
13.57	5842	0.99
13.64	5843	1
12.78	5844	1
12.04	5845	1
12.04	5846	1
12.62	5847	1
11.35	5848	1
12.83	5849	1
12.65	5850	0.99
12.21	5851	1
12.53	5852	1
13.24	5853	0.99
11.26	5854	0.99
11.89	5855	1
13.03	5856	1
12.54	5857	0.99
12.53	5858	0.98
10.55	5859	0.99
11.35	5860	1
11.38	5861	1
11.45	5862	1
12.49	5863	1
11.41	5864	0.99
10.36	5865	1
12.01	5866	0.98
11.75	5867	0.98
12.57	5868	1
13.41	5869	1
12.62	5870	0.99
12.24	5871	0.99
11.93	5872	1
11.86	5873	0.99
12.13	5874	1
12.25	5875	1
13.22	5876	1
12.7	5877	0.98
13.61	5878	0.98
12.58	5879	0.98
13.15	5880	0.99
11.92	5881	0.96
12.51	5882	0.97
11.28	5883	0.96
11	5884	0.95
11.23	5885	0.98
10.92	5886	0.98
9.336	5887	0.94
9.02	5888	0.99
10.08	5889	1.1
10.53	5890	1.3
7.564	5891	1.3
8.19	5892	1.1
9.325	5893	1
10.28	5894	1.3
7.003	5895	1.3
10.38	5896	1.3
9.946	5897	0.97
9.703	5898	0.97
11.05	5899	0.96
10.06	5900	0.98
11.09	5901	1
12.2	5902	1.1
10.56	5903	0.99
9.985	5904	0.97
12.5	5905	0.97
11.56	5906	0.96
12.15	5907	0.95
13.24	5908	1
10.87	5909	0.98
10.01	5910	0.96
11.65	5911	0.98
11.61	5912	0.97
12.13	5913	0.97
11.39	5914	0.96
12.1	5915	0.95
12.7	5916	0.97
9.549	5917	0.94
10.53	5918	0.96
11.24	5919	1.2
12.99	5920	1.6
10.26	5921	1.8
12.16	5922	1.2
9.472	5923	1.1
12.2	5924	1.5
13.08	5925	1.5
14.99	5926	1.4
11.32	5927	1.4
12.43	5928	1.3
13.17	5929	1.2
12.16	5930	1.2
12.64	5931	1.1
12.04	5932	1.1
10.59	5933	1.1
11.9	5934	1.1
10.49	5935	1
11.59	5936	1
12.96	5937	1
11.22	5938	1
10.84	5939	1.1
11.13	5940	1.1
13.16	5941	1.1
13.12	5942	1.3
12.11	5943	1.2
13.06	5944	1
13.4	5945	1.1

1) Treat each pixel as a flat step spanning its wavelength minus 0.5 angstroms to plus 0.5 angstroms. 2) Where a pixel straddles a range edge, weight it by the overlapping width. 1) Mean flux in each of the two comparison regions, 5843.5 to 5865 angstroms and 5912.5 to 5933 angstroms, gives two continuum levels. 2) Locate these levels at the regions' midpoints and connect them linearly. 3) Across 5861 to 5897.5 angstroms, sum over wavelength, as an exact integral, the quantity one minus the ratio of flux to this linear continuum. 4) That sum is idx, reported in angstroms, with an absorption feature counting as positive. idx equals 2.3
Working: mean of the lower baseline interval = 12.1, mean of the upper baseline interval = 11.9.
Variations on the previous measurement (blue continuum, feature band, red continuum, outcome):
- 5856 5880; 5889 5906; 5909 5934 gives 2.66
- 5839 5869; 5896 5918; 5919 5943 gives 1.56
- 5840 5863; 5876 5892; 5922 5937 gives 1.43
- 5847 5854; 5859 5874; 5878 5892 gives -0.26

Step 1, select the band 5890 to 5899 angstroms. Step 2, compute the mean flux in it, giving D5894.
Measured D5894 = 9.24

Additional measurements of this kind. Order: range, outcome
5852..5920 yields 11.4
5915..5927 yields 11.7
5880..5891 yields 10.7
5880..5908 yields 10.5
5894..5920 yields 11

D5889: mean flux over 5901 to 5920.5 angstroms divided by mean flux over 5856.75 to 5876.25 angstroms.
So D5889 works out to 0.96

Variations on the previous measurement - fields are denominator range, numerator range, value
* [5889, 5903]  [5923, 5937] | 1.23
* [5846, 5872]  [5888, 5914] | 0.87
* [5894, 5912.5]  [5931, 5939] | 1.07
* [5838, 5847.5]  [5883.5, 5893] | 0.76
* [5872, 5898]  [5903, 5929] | 1.07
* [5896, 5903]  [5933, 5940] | 1.07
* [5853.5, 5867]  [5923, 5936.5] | 1.03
